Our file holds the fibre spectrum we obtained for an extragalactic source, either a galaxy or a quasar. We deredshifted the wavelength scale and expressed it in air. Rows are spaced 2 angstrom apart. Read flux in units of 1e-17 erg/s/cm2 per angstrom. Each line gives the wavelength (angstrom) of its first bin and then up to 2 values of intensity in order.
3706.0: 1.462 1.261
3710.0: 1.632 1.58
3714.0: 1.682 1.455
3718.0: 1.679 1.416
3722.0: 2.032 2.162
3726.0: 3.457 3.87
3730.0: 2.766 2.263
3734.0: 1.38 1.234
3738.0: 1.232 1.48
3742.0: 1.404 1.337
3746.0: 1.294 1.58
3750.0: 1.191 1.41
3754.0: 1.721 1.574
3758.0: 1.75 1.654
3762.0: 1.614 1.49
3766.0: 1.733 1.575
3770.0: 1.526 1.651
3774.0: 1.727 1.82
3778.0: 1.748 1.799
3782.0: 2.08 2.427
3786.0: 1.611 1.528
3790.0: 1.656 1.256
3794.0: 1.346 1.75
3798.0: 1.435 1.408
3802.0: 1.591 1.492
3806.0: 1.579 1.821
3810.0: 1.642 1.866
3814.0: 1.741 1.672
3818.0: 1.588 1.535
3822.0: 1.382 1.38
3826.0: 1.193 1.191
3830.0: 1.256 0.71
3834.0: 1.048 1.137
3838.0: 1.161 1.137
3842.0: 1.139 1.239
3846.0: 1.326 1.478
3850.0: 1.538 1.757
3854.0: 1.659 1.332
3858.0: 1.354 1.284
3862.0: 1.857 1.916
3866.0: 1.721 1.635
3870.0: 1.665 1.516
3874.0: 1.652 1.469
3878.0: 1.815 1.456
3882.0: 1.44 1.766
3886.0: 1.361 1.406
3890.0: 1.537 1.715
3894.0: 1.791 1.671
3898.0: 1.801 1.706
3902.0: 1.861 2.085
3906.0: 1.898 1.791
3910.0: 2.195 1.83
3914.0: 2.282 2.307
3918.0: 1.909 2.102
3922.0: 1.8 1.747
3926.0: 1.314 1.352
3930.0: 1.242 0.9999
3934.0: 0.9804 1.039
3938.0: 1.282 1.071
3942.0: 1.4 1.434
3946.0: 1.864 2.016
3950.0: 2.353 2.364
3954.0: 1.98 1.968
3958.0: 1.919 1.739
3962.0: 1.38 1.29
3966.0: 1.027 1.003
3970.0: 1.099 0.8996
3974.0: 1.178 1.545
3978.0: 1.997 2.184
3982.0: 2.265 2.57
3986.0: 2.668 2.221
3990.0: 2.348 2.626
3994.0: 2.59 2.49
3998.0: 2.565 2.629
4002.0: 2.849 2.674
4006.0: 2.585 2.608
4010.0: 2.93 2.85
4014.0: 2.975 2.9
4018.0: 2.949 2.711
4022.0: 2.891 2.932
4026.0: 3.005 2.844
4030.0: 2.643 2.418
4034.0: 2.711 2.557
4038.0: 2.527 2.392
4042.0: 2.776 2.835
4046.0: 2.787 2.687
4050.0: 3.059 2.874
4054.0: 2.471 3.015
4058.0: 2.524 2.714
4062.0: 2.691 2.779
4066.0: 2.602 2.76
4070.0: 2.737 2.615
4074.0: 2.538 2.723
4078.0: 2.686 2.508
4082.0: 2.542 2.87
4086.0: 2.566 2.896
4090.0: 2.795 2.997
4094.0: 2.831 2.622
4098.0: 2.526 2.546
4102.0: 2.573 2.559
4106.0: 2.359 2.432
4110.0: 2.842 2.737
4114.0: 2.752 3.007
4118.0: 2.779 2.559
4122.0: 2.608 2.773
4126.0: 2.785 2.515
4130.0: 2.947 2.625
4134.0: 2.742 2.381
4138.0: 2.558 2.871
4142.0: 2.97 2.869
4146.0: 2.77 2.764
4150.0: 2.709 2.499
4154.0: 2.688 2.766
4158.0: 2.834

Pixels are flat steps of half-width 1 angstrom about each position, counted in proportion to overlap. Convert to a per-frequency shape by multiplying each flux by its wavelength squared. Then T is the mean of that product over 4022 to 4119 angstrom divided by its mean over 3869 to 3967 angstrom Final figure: 1.8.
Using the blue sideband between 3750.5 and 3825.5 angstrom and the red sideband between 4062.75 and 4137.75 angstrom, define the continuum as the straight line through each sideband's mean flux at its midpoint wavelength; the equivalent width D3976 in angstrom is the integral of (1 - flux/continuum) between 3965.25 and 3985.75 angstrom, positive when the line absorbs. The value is 5.8 angstrom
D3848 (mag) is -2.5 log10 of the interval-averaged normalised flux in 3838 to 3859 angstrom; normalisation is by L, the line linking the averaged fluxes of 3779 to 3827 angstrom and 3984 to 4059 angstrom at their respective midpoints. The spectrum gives 0.311 mag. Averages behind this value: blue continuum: 1.62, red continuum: 2.7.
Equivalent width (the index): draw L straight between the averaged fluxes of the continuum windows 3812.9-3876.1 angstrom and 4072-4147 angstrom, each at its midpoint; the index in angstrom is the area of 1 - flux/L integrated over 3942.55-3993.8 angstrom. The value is 4.46 angstrom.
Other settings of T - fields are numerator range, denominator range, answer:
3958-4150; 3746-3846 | 1.92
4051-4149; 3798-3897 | 2.06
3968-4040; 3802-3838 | 1.90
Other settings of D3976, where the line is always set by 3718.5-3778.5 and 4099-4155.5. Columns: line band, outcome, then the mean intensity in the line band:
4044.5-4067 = -2.1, 2.75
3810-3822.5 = 1.9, 1.64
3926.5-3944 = 8.1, 1.19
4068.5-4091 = -1.0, 2.68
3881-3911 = 5.5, 1.73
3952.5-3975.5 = 8.6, 1.43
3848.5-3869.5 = 4.5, 1.6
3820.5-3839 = 7.5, 1.17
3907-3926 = 1.9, 1.96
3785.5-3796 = 2.1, 1.5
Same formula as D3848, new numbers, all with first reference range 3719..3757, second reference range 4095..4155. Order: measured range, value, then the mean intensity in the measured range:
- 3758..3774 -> 0.17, 1.62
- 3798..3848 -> 0.40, 1.39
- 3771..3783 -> 0.07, 1.8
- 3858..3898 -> 0.31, 1.61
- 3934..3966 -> 0.37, 1.63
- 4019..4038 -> -0.11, 2.73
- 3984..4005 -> -0.08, 2.57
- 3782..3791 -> 0.06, 1.84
